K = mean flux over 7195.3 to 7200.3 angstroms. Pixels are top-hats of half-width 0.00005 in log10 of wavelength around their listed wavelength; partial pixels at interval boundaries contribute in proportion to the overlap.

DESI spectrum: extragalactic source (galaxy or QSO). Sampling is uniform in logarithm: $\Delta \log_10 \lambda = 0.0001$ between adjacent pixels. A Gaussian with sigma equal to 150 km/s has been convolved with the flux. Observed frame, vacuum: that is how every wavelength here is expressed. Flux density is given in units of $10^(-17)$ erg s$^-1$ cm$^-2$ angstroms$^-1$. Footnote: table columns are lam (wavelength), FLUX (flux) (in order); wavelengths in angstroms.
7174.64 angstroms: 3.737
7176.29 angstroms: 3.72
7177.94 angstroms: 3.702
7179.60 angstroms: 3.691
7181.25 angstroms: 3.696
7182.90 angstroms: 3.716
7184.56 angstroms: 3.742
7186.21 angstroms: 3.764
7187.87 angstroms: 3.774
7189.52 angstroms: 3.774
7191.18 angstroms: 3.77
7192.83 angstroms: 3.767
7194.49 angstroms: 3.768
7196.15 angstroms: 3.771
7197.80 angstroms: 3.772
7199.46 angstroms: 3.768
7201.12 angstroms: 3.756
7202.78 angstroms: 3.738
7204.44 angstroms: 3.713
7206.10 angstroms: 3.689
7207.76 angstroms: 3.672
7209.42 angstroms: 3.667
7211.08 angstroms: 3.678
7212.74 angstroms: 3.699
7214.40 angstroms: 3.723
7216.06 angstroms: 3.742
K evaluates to 3.77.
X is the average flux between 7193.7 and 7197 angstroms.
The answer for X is 3.77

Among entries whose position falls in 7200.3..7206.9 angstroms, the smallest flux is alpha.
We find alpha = 3.689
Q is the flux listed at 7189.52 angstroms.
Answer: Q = 3.774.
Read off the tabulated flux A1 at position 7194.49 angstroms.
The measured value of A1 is 3.768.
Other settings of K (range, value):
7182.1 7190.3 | 3.75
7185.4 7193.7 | 3.77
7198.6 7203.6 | 3.75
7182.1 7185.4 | 3.73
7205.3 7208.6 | 3.68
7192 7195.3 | 3.77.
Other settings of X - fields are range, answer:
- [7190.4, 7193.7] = 3.77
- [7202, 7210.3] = 3.69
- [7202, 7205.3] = 3.72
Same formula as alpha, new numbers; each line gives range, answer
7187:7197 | 3.767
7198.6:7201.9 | 3.756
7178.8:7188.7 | 3.691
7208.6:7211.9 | 3.667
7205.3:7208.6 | 3.672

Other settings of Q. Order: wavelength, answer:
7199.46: 3.768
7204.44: 3.713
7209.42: 3.667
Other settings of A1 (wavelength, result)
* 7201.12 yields 3.756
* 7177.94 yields 3.702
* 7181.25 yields 3.696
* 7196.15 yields 3.771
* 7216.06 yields 3.742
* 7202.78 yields 3.738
